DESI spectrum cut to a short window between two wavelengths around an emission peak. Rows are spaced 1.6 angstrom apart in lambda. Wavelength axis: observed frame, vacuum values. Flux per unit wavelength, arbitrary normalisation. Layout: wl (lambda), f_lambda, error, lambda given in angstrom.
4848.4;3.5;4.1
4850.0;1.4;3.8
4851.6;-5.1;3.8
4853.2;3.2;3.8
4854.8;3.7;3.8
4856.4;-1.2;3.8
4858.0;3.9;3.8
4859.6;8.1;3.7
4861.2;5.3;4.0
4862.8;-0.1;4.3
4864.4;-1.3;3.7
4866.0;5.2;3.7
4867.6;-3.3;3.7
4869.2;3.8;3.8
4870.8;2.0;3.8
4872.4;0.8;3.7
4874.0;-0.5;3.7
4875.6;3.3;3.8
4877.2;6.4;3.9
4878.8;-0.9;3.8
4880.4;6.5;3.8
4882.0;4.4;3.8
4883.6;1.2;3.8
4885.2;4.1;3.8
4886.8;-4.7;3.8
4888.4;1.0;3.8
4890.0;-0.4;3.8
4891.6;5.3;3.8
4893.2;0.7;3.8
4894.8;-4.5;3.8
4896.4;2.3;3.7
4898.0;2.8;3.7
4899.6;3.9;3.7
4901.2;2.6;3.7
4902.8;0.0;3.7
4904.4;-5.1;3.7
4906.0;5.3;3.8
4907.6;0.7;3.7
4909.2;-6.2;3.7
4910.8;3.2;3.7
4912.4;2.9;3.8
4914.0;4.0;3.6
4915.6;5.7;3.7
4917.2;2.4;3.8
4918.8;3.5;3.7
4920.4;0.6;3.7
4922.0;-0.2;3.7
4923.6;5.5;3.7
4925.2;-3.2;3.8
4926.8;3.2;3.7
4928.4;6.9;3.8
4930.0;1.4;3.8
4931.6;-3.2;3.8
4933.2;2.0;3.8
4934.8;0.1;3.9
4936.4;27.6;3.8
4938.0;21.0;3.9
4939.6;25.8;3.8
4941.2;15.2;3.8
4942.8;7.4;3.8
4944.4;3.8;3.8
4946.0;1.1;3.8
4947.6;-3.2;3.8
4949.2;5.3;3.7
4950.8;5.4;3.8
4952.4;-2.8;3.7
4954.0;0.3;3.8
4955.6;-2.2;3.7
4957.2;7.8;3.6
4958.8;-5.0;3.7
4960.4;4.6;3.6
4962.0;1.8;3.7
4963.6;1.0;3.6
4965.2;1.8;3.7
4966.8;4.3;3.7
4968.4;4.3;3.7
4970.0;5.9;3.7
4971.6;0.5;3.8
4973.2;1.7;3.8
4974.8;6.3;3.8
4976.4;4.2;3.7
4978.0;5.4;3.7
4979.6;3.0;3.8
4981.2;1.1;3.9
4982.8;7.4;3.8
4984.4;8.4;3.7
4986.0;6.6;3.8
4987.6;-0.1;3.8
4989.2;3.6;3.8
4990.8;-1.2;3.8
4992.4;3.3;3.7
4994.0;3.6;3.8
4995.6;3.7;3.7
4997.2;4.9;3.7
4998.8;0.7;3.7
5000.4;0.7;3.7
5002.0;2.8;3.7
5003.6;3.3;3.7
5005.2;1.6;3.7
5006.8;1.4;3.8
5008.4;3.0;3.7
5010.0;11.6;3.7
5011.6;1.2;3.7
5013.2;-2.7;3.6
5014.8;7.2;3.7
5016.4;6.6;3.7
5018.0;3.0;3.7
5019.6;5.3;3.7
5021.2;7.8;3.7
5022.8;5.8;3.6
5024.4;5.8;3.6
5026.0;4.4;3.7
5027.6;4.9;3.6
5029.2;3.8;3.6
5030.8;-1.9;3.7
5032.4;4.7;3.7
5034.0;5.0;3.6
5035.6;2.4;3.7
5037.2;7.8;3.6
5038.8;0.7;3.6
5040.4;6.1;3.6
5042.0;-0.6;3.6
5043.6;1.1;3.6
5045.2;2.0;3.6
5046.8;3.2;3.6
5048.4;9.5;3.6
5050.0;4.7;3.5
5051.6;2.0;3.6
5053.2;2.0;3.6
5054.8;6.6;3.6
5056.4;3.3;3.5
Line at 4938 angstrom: [O II]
